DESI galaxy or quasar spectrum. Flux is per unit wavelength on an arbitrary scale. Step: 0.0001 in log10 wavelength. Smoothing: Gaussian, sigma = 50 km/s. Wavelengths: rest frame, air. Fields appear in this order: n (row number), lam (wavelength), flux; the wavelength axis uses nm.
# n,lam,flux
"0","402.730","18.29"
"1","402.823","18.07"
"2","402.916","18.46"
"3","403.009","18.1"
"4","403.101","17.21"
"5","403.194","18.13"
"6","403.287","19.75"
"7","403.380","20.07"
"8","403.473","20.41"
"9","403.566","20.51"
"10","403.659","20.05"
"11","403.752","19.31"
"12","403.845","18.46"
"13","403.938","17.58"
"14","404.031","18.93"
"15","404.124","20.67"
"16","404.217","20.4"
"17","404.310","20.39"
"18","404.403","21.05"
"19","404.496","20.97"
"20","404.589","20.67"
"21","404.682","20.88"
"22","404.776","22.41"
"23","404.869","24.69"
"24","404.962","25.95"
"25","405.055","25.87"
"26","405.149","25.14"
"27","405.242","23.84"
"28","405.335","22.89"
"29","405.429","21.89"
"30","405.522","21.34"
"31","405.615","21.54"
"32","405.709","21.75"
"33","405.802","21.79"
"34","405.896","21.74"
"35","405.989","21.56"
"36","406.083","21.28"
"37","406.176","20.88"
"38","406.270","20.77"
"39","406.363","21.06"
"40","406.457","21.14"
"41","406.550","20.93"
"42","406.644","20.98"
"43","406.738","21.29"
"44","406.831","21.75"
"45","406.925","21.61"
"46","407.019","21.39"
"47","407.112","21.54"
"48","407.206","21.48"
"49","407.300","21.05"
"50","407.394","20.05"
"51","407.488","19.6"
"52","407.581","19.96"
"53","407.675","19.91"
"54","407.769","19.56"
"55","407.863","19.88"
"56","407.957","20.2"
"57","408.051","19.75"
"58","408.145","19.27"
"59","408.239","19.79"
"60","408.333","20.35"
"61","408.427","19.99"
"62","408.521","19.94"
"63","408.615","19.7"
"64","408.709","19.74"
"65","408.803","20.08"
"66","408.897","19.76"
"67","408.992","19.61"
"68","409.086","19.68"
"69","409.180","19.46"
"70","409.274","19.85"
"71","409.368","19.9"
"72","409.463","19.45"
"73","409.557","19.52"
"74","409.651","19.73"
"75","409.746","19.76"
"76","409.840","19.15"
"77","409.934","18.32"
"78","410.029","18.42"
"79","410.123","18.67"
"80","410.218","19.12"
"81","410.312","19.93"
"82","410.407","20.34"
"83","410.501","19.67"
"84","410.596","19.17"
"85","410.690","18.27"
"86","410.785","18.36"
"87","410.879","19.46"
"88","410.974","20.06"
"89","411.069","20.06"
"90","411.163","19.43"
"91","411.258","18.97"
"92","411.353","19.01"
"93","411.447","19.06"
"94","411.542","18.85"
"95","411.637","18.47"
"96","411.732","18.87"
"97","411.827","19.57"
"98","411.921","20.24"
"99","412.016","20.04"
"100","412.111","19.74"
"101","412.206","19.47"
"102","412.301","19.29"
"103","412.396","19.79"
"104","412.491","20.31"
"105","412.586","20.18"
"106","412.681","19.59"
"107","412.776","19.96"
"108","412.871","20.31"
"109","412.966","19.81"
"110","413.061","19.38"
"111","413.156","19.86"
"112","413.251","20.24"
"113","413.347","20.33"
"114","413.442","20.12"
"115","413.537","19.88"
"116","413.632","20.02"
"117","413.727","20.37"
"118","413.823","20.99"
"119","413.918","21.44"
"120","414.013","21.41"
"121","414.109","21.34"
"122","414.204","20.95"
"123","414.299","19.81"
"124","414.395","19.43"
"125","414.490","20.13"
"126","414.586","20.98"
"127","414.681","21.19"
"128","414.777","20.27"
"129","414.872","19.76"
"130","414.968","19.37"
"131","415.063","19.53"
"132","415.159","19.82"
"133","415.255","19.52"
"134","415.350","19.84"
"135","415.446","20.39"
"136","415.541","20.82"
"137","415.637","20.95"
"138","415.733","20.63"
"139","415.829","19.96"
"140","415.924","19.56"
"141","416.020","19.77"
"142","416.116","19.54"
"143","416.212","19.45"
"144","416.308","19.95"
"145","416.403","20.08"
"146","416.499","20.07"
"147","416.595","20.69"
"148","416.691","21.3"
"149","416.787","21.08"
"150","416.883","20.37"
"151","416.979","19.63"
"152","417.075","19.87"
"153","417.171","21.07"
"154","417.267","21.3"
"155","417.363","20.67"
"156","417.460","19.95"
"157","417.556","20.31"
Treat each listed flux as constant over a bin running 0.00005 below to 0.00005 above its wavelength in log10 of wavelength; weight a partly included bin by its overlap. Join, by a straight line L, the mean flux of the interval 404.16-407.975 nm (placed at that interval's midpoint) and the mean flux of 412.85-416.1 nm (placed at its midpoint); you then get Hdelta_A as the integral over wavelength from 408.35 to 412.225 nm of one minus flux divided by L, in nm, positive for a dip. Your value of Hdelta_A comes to 0.268 nm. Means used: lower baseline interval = 21.5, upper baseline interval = 20.2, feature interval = 19.4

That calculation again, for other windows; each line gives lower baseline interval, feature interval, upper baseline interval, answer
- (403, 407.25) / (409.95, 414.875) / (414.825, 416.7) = 0.14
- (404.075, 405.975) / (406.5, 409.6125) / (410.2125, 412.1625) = 0.10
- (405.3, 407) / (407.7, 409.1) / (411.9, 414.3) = 0.08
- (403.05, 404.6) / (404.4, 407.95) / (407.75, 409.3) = -0.34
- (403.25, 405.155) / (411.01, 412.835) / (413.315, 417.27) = 0.09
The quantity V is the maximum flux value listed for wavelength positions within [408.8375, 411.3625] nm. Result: 20.34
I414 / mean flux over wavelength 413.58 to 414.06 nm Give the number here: 20.9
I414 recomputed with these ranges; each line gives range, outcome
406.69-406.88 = 21.5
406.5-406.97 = 21.3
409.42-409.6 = 19.5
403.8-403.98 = 18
